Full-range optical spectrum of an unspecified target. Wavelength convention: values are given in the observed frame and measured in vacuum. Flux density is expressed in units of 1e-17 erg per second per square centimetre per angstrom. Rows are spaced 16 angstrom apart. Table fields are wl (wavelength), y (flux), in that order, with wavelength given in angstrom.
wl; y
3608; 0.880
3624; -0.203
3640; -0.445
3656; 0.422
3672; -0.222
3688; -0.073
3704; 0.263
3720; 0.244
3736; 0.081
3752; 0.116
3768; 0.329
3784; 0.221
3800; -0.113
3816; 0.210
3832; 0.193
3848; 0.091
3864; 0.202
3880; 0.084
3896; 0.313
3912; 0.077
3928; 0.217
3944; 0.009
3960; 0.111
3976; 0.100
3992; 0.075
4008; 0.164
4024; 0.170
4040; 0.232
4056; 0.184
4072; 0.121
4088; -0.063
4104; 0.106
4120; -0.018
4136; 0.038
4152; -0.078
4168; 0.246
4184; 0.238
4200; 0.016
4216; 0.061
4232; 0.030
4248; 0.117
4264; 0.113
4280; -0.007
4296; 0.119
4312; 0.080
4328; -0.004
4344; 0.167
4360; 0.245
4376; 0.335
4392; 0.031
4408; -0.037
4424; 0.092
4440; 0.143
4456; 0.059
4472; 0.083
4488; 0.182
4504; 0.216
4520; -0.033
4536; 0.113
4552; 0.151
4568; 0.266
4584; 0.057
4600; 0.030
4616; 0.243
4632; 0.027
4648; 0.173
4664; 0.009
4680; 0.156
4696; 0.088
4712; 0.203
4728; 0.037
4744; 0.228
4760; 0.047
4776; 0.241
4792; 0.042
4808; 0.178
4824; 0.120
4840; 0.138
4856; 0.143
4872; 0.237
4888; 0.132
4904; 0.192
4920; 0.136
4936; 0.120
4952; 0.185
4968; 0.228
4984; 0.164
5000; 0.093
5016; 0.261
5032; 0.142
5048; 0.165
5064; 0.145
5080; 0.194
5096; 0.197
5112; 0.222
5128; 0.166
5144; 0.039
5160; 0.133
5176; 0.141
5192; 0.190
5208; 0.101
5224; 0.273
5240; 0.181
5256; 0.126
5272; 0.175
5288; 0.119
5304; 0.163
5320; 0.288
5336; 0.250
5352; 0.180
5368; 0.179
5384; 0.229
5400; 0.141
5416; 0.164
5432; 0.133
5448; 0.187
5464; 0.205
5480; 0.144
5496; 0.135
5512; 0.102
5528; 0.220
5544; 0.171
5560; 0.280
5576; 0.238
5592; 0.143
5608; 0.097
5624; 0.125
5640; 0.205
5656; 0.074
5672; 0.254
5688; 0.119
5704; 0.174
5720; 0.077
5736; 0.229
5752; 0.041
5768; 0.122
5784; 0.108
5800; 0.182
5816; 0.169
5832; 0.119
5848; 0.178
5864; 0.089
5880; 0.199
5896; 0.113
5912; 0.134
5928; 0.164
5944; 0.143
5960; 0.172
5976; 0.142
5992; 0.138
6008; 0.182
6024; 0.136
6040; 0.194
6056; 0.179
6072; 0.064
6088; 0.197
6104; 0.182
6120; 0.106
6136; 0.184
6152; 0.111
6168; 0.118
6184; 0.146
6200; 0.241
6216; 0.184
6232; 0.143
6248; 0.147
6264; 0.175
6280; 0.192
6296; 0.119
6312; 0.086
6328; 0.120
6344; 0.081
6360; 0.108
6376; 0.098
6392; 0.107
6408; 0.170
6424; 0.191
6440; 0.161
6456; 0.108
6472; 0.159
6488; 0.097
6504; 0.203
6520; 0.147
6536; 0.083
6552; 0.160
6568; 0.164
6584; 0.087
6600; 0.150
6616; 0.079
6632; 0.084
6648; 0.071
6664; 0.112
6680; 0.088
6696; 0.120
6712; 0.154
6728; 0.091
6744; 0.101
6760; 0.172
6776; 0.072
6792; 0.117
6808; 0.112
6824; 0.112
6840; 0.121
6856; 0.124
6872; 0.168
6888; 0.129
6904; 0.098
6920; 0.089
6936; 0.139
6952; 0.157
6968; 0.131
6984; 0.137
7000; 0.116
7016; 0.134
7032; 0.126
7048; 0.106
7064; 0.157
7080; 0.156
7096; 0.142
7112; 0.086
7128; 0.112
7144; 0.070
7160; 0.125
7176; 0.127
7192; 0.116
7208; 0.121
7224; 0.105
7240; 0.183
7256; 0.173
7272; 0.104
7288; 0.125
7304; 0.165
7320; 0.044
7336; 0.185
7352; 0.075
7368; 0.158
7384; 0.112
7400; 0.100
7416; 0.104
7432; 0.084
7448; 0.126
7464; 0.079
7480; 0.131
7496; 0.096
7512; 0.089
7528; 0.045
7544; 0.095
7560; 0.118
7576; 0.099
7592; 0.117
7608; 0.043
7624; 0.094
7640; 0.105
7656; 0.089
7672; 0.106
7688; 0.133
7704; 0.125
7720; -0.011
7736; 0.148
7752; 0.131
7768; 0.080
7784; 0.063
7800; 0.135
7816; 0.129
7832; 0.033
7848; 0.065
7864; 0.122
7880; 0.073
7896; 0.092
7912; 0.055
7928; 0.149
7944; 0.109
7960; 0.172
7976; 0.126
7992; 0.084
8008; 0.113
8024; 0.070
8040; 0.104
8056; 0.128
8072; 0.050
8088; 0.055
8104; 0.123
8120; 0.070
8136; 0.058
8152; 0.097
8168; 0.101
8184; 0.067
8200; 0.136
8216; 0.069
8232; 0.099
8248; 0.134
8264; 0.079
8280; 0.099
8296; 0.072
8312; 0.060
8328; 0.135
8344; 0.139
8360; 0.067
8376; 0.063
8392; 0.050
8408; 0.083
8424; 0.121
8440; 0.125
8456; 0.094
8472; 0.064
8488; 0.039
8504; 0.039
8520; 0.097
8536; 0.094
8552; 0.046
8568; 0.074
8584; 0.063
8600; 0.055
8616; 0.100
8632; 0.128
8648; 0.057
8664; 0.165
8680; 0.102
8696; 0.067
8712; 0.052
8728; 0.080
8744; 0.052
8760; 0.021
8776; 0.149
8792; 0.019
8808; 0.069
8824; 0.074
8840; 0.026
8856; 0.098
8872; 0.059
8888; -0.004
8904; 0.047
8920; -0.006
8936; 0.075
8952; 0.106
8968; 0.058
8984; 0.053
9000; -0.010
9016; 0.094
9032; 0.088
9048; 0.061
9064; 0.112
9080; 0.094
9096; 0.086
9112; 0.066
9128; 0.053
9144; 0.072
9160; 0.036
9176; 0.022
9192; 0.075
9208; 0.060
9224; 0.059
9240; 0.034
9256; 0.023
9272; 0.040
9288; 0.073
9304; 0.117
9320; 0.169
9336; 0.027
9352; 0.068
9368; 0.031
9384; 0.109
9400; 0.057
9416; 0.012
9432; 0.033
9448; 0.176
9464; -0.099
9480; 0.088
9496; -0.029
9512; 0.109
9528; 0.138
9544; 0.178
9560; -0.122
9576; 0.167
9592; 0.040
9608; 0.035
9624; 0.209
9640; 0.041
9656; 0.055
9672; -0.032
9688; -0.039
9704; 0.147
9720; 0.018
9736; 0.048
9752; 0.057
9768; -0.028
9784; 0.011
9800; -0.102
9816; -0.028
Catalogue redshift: 0.17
